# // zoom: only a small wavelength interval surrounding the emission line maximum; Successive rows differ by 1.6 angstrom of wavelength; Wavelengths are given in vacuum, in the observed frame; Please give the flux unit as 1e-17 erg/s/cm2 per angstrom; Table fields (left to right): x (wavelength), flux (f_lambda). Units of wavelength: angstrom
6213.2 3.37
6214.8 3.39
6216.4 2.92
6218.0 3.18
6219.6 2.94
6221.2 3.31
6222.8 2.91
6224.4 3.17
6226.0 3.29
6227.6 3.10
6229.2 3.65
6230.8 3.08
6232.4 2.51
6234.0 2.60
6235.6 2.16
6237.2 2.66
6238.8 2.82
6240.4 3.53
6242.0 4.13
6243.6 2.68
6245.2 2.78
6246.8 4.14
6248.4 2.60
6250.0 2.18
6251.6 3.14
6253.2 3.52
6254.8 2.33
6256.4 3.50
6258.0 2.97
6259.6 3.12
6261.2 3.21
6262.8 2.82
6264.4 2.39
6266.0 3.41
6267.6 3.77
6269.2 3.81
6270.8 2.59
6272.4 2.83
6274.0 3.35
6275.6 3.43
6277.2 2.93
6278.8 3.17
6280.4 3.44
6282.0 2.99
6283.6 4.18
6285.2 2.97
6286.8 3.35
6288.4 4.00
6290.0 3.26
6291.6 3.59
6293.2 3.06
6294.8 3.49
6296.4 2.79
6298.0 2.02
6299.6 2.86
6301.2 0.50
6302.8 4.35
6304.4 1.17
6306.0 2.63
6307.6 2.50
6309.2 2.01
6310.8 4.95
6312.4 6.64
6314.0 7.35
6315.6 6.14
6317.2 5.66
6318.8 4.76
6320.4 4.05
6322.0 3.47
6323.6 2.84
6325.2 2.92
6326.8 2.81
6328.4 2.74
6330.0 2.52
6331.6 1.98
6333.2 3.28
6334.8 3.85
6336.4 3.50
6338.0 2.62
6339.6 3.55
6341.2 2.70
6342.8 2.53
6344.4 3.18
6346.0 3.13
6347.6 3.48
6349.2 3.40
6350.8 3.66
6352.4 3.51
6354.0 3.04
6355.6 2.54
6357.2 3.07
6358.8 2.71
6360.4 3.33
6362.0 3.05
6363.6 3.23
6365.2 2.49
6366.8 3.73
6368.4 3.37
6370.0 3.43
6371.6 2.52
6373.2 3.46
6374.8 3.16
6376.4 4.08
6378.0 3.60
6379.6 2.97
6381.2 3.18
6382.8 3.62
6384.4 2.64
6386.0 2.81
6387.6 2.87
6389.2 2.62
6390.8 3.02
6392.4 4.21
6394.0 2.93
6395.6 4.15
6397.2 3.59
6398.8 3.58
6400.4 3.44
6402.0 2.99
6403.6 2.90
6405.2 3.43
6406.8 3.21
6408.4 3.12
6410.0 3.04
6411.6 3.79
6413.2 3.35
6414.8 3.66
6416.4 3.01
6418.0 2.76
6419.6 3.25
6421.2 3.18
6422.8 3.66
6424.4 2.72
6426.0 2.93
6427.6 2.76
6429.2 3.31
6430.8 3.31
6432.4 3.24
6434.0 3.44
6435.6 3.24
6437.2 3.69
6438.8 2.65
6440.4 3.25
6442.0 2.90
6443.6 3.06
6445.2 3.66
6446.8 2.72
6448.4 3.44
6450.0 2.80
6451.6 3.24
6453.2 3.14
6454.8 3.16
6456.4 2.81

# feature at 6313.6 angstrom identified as Hgamma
